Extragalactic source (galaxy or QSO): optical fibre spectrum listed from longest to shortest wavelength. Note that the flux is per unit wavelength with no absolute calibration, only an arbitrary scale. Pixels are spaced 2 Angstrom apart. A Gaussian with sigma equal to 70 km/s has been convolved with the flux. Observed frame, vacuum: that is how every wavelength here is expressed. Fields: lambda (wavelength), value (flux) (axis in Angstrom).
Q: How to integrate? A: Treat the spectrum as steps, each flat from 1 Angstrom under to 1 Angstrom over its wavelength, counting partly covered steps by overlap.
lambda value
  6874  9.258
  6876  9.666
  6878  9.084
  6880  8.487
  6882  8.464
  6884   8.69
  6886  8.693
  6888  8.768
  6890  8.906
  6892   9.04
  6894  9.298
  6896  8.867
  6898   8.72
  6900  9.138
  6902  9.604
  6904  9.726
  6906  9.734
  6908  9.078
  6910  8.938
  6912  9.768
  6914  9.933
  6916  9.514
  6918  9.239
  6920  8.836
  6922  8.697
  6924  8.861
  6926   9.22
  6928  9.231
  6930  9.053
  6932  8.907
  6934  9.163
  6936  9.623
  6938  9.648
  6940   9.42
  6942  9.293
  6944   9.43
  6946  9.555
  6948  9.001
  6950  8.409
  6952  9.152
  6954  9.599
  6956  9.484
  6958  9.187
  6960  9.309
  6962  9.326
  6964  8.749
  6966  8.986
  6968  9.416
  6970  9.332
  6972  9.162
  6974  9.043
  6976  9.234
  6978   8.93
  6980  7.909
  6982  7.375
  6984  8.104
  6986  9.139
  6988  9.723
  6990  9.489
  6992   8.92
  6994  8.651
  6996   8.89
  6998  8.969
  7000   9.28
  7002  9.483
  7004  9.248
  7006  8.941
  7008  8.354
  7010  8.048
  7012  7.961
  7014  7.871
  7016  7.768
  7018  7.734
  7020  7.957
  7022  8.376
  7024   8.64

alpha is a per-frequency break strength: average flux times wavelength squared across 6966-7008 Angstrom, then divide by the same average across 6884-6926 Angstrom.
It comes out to 1.0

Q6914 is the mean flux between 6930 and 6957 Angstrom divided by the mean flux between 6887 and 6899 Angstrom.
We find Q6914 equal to 1.04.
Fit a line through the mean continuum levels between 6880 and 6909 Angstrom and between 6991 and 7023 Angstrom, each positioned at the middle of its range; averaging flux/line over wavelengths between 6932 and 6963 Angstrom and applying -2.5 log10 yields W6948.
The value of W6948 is -0.060 mag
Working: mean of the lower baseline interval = 9.03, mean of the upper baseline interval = 8.53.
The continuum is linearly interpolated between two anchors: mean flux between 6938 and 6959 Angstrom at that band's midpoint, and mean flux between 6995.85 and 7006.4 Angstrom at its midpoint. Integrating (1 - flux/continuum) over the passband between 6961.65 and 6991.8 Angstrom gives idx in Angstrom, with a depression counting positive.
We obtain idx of 1.0 Angstrom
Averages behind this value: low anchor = 9.27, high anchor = 9.17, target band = 8.92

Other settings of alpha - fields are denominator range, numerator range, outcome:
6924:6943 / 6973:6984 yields 0.93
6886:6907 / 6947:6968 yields 1.02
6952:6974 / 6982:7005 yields 0.98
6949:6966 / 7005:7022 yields 0.90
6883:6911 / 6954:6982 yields 1.02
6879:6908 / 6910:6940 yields 1.04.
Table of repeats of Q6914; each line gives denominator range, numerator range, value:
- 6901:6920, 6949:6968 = 0.97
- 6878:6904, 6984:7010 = 1.01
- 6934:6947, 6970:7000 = 0.94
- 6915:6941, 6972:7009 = 0.97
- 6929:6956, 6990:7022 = 0.92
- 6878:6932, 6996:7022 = 0.93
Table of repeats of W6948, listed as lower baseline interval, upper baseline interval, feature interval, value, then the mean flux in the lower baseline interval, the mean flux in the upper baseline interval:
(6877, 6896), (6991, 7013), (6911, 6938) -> -0.052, 8.83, 8.79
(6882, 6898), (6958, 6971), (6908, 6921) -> -0.046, 8.86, 9.19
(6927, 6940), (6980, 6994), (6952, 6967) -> -0.026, 9.28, 8.72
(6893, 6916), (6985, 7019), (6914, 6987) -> -0.002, 9.35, 8.73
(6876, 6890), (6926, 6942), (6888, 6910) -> -0.028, 8.78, 9.29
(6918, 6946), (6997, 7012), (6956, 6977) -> -0.019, 9.2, 8.84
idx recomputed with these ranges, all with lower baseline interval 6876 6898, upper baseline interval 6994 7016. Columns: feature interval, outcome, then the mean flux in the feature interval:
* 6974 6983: 0.3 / 8.44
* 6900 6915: -1.2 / 9.51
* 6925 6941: -0.9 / 9.28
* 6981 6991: -0.1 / 8.77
